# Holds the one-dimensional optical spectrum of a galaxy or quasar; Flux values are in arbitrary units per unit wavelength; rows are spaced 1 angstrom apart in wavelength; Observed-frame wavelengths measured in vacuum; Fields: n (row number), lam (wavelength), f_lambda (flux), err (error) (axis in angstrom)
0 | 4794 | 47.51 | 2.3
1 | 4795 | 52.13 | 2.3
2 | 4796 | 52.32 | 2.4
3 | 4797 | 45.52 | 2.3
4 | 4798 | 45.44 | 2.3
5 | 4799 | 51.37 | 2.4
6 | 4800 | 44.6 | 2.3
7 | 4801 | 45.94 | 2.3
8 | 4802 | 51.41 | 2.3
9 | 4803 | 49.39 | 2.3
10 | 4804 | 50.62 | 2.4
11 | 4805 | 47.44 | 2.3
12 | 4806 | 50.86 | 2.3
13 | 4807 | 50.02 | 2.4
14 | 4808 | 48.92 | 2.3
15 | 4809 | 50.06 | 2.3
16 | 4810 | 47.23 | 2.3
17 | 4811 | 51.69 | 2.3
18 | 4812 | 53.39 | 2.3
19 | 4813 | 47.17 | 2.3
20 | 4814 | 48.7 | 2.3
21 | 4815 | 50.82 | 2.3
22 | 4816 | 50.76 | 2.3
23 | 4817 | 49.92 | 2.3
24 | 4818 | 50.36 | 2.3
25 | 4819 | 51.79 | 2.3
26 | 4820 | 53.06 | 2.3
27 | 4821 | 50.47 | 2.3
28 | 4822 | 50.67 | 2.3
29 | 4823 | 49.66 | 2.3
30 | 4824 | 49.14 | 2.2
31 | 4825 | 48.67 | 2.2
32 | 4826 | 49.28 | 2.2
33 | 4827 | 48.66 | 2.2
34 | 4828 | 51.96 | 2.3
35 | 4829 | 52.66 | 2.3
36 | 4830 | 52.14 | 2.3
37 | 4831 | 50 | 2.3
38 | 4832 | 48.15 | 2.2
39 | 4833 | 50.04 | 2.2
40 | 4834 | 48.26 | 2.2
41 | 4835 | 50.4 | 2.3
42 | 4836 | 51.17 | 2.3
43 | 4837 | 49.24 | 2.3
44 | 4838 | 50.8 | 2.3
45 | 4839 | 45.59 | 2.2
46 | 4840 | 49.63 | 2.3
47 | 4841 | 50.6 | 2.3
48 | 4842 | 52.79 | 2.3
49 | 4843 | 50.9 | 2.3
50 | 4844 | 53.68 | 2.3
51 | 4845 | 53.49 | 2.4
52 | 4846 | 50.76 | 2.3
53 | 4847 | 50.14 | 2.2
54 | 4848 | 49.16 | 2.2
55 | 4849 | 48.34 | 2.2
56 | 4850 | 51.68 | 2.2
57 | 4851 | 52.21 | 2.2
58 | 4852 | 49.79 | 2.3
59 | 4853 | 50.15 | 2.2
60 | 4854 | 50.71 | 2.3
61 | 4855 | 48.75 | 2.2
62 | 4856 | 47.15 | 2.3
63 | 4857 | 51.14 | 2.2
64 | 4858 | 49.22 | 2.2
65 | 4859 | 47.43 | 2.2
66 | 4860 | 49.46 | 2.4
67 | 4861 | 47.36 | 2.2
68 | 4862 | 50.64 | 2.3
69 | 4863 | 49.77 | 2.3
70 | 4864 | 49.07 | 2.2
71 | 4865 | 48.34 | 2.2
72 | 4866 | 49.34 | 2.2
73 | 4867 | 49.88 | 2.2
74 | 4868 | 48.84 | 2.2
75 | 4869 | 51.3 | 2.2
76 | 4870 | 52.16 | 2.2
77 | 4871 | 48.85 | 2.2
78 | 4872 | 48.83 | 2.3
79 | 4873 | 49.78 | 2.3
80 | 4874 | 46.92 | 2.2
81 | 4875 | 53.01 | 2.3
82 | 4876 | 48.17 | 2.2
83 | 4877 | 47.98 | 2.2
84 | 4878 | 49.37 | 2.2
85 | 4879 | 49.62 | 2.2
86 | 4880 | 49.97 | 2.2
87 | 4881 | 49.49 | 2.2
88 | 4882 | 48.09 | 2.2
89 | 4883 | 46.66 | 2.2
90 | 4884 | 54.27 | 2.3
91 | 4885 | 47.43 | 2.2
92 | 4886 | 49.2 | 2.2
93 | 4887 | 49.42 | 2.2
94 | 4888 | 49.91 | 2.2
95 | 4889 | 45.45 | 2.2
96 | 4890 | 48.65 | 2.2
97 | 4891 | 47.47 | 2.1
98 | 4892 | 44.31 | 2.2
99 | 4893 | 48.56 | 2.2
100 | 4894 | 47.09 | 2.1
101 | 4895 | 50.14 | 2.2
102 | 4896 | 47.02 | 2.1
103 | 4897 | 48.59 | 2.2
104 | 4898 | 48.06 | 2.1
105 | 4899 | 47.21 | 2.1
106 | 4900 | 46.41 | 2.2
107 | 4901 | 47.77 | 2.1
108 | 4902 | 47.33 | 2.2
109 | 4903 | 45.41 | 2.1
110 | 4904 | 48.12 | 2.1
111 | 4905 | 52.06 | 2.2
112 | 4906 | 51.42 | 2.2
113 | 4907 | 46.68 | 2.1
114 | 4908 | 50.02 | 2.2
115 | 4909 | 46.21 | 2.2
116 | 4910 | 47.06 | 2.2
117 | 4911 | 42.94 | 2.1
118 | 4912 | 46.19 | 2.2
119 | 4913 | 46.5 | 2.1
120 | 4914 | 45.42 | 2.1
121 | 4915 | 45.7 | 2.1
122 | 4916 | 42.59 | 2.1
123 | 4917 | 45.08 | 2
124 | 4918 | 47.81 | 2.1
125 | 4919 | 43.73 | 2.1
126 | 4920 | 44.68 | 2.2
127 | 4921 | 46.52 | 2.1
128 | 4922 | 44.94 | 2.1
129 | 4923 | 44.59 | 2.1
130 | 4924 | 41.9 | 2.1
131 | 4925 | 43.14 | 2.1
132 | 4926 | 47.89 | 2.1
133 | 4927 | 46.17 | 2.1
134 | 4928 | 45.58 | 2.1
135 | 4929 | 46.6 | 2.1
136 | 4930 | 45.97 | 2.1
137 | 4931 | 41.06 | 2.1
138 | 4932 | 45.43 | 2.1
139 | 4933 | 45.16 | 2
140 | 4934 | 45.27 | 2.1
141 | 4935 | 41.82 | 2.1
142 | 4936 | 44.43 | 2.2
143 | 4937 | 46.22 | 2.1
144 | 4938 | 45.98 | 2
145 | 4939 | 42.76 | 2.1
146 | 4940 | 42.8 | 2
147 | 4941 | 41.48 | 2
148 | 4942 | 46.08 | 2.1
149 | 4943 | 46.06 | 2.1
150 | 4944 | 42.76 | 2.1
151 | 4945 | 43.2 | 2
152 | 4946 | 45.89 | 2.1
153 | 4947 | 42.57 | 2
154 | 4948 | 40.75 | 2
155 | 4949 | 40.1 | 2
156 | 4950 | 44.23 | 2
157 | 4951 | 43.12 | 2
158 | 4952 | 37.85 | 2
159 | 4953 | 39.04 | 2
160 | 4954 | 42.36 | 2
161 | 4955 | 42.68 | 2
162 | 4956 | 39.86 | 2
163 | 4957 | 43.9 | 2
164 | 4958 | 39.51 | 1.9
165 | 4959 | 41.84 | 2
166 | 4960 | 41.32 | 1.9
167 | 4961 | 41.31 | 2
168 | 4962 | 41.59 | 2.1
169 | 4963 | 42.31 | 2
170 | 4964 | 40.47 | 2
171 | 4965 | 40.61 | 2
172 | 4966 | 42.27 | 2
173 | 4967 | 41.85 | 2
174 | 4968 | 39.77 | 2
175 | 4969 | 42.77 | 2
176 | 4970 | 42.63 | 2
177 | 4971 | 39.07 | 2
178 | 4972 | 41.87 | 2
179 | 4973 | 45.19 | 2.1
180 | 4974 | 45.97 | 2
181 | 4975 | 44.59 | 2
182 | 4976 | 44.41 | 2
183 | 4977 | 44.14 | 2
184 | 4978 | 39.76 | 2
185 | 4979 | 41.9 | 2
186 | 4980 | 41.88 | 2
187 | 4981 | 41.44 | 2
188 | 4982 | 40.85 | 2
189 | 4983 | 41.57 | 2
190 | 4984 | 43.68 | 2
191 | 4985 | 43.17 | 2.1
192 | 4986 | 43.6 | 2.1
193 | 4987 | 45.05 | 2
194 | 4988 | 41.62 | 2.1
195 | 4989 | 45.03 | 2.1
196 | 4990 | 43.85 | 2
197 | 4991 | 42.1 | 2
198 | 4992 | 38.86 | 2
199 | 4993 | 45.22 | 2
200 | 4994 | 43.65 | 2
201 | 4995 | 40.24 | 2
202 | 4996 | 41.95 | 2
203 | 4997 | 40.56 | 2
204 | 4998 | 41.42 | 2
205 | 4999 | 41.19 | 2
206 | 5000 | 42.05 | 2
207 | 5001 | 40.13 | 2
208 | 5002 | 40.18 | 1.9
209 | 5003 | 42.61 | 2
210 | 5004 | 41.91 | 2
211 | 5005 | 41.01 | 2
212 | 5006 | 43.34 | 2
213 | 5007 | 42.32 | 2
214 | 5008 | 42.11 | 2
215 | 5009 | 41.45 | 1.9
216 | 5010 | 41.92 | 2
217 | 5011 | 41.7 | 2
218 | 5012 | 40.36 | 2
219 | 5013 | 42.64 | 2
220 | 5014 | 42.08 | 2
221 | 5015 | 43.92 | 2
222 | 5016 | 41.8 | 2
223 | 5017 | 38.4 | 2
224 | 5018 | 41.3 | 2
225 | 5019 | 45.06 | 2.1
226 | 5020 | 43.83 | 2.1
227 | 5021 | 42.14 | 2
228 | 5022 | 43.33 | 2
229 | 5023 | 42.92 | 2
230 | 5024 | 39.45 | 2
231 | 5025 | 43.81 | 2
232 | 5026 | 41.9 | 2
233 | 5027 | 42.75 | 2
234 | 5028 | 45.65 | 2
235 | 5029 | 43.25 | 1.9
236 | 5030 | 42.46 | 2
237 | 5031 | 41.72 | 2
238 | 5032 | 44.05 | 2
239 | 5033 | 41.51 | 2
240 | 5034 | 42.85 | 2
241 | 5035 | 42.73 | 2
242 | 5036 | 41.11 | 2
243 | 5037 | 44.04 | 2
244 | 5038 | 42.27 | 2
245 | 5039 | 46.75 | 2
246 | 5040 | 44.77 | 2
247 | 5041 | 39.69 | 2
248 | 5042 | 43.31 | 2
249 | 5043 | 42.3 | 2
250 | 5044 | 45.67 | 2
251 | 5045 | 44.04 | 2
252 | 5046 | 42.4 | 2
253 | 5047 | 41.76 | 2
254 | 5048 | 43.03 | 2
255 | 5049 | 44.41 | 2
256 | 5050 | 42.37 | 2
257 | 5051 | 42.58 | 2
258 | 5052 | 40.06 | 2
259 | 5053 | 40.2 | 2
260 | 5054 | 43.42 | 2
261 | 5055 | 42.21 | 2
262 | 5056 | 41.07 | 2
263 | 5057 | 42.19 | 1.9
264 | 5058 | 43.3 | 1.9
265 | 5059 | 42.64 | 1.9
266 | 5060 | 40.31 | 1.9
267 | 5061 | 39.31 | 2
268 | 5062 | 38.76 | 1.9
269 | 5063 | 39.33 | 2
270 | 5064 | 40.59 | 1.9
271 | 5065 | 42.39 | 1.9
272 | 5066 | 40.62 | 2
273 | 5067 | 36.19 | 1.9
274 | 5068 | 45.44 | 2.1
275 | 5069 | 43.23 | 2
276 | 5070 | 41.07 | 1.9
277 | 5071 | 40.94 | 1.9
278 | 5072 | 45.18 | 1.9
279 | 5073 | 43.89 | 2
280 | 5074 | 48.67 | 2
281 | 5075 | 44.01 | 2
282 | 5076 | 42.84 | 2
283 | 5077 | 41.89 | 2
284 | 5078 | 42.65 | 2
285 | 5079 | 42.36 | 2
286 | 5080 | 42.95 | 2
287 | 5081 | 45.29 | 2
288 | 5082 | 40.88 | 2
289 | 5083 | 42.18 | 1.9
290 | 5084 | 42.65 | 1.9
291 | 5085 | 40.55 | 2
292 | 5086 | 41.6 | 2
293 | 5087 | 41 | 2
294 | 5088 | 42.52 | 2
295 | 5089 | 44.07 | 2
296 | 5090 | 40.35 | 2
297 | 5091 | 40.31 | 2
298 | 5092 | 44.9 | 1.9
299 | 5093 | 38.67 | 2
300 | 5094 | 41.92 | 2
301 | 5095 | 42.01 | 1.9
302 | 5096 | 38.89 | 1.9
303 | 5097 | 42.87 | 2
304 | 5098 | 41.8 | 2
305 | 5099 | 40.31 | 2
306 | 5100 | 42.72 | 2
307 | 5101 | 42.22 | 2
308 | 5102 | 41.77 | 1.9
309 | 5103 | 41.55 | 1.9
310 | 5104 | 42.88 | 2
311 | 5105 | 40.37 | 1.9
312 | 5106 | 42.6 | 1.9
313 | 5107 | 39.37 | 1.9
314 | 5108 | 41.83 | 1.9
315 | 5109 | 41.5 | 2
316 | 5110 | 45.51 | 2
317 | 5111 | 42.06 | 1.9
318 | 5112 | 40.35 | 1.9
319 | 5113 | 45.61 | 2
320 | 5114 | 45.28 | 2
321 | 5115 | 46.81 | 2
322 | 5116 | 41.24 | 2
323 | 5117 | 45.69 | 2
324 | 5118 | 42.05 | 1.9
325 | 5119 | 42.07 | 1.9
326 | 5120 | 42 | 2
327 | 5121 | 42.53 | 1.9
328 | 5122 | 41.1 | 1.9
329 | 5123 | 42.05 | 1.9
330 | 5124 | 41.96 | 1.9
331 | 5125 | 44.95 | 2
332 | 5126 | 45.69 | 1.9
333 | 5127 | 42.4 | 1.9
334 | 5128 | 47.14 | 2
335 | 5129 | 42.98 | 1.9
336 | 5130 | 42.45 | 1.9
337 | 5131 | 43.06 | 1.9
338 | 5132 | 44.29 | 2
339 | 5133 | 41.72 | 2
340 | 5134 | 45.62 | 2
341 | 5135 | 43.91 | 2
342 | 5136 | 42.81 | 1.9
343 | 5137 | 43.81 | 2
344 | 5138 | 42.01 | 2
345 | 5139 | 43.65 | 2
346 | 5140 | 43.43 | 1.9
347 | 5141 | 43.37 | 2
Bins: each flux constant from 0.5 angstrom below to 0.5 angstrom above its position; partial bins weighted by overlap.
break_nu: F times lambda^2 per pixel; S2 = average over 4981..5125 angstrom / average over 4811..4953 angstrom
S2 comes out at 0.95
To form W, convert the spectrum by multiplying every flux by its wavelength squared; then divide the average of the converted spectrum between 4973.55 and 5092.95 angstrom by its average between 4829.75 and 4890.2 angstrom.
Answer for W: 0.91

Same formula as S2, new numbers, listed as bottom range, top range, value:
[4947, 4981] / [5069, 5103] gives 1.06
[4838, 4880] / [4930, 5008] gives 0.89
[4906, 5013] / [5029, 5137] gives 1.04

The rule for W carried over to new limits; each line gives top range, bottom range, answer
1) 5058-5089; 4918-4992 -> 1.03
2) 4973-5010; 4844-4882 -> 0.90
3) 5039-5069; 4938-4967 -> 1.04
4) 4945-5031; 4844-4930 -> 0.91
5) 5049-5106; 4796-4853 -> 0.93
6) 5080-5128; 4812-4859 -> 0.94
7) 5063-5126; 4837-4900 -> 0.94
